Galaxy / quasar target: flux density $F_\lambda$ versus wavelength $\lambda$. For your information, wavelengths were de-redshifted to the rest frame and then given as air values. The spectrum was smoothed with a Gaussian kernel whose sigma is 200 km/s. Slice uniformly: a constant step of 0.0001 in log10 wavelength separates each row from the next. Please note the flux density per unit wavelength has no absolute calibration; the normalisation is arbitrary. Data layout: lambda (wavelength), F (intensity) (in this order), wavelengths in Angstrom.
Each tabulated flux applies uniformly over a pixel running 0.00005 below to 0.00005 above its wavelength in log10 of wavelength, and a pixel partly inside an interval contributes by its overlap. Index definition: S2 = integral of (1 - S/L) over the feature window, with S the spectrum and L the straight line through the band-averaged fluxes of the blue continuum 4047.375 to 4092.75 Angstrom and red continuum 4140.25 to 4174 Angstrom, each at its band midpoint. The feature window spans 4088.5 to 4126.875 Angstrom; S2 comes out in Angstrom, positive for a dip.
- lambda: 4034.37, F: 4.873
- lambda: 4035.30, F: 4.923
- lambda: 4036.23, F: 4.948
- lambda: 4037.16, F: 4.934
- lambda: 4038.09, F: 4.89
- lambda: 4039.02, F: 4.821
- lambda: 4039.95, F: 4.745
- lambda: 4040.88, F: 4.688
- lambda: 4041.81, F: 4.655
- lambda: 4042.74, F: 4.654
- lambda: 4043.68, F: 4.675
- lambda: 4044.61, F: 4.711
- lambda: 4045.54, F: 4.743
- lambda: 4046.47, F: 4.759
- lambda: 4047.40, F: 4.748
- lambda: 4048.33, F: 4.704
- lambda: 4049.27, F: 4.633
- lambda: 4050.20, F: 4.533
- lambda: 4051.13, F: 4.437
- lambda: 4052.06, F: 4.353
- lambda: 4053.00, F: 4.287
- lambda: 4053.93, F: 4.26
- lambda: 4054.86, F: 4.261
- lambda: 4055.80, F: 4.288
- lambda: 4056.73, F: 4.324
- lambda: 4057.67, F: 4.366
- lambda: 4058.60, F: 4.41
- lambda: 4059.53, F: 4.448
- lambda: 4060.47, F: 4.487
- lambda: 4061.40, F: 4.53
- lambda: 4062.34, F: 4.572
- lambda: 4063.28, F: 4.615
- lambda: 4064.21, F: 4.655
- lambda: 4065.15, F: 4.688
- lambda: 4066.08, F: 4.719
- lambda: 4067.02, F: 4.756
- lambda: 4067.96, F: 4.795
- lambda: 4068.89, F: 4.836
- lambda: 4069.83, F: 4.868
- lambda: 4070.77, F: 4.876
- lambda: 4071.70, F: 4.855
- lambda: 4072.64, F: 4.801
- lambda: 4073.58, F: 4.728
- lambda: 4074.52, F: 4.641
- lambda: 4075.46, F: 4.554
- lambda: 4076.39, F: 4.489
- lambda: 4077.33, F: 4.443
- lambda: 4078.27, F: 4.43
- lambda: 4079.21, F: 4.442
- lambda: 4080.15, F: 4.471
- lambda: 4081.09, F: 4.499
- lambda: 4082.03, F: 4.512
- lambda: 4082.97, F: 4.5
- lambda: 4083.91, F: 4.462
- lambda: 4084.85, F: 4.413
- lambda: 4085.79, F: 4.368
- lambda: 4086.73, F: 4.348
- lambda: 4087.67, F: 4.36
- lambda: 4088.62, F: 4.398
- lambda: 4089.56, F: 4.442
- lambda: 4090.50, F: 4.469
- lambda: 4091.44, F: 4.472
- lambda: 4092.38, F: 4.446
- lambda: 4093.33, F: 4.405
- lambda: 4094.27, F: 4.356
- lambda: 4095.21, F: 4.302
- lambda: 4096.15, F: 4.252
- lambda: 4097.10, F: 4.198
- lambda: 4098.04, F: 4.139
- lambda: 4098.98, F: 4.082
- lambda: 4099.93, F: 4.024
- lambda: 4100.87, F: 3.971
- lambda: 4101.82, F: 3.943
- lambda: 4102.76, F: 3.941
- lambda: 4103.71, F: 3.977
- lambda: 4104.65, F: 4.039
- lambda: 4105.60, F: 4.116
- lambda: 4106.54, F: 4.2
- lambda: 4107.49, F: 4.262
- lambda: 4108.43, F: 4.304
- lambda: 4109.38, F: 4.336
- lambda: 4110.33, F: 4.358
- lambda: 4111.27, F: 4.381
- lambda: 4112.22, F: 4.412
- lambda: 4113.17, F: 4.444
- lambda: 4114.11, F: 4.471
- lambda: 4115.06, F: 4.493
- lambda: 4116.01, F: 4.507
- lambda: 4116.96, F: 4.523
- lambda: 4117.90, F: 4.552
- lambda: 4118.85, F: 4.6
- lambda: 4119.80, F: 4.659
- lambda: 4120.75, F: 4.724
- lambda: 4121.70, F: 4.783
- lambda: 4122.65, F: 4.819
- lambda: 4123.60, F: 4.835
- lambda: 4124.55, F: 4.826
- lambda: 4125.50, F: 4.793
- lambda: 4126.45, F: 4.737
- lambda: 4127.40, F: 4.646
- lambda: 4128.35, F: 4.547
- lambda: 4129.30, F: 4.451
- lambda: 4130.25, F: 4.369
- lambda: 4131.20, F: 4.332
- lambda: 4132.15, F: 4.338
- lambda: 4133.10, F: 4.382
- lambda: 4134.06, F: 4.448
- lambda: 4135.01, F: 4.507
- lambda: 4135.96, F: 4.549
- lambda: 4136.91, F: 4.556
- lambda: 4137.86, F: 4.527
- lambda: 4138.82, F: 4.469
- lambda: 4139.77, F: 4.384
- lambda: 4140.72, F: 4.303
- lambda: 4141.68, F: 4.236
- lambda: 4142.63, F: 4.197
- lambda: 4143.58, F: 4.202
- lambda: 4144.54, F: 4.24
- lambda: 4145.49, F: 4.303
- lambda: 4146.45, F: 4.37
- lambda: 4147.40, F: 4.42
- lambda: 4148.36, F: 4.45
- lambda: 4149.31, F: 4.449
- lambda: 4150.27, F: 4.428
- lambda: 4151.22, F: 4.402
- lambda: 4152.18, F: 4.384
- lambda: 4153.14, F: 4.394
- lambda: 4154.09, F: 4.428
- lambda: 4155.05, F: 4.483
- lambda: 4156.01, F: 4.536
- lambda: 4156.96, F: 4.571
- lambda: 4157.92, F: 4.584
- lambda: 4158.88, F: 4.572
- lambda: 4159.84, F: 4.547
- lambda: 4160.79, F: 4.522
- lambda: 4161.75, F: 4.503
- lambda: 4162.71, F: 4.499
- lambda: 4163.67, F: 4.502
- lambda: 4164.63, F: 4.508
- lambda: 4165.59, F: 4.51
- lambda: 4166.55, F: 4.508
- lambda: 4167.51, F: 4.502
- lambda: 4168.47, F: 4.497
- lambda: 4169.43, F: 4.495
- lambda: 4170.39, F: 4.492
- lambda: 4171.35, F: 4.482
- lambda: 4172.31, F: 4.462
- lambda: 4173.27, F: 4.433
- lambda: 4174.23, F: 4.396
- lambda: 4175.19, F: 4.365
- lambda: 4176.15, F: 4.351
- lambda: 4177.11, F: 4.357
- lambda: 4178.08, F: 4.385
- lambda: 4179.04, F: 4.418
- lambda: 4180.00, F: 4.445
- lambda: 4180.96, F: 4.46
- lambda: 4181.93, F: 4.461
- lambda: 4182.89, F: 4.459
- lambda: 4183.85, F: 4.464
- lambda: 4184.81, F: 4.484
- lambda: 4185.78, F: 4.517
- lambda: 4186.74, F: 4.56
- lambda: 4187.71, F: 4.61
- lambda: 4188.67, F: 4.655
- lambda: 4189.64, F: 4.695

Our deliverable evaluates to 0.9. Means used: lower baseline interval 4.53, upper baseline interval 4.44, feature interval 4.39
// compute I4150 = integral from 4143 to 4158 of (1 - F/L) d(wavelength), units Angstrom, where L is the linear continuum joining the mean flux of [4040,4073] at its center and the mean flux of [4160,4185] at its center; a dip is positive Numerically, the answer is 0.3 Angstrom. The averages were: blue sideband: 4.6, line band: 4.41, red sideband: 4.46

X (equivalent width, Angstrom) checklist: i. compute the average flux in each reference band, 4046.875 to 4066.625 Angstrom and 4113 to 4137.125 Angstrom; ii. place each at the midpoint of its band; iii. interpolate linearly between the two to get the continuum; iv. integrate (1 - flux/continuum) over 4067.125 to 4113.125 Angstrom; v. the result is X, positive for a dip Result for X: 1.4 Angstrom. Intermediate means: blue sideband 4.49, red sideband 4.58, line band 4.4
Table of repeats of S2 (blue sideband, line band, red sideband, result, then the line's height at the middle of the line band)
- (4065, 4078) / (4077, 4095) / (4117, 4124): 1.1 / 4.71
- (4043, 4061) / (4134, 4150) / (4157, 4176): 0.4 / 4.49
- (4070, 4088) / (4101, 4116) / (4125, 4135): 0.9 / 4.52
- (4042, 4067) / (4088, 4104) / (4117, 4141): 1.1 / 4.55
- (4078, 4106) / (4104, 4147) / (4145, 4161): -0.7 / 4.38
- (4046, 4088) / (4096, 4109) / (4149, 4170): 1.2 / 4.52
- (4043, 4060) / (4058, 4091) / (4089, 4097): -1.0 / 4.44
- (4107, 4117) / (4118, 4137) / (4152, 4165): -0.7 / 4.44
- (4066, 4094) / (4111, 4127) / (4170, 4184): -0.4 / 4.5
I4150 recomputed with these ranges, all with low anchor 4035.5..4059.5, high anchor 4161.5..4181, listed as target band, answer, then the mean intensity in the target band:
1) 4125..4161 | 0.3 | 4.45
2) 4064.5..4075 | -0.5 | 4.77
